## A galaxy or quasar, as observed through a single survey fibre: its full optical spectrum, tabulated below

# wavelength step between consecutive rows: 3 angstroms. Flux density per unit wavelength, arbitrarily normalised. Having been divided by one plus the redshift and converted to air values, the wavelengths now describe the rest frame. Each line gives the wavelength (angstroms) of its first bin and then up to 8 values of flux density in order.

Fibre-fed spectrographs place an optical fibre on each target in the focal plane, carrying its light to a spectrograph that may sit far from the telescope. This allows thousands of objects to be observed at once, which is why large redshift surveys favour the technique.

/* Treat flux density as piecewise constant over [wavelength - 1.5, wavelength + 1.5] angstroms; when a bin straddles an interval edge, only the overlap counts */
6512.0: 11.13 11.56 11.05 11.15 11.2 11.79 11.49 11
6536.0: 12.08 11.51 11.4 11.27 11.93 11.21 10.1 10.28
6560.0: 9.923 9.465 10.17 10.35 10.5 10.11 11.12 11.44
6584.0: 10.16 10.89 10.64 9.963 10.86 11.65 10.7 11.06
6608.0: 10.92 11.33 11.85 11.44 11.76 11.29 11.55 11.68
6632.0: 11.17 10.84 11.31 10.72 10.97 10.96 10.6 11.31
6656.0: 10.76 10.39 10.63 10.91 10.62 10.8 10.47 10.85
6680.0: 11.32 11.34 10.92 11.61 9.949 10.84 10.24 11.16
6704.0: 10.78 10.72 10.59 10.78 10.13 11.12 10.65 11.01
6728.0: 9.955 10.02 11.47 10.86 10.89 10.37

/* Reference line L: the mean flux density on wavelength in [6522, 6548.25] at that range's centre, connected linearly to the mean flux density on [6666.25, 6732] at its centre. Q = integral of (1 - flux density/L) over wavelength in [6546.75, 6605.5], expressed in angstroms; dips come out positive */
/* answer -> 3.6 angstroms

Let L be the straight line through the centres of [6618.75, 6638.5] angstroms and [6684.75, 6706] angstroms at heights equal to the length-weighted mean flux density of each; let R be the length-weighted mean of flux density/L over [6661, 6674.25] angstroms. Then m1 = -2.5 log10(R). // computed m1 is 0.032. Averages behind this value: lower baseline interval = 11.4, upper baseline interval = 10.8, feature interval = 10.7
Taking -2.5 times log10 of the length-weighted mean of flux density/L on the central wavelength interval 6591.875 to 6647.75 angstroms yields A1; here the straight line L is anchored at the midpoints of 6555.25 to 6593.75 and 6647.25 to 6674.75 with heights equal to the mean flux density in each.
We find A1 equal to -0.06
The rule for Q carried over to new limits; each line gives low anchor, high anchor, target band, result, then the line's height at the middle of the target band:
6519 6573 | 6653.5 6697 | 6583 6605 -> 0.33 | 10.9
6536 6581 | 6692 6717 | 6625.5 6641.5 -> -0.81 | 10.7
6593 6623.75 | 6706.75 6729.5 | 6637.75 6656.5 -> 0.13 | 11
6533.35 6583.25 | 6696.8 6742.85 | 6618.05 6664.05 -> -1.39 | 10.7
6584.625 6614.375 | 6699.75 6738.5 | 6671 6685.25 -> -0.25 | 10.8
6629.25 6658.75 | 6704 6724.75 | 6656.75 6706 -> 0.10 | 10.8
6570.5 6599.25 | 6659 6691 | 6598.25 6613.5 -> -0.58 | 10.7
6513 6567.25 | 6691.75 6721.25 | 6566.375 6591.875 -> 0.77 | 10.9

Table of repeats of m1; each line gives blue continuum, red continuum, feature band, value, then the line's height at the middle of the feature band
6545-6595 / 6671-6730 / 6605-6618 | -0.07 mag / 10.6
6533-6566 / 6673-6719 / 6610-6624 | -0.07 mag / 10.8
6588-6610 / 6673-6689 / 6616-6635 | -0.05 mag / 10.9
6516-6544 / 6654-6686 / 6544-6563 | 0.06 mag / 11.3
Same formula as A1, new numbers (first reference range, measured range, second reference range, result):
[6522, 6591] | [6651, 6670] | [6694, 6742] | 0.00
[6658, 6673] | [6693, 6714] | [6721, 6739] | 0.00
